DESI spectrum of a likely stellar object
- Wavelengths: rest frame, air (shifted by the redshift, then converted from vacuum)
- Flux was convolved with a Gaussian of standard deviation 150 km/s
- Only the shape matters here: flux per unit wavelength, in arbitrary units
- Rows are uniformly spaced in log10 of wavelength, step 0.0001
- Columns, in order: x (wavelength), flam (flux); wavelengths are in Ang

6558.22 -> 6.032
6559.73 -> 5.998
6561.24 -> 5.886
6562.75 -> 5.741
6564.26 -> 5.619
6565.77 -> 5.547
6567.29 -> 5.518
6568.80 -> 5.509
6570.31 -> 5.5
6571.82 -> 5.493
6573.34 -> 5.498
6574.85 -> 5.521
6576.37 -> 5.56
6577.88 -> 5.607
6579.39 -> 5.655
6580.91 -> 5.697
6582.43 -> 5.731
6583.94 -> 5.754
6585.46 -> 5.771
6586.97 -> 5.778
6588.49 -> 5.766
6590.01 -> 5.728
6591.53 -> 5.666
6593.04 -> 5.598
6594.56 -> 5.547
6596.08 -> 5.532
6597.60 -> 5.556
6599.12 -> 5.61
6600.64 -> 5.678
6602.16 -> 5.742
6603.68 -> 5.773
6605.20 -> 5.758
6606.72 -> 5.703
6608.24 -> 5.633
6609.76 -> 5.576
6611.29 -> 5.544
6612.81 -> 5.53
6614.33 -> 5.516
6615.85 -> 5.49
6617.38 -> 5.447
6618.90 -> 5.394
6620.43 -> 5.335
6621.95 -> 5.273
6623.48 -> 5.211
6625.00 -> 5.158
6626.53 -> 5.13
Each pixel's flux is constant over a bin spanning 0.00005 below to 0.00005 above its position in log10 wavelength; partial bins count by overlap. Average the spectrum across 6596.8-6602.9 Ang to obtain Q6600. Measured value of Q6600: 5.64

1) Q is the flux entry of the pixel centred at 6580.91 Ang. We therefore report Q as 5.697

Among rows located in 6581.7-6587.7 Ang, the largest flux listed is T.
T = 5.778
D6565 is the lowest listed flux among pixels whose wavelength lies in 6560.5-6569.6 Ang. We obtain 5.509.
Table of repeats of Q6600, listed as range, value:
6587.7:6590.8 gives 5.73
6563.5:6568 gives 5.56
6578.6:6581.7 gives 5.67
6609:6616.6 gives 5.53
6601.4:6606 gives 5.76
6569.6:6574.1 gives 5.5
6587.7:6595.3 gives 5.66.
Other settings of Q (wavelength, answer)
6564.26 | 5.619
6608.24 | 5.633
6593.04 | 5.598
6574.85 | 5.521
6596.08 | 5.532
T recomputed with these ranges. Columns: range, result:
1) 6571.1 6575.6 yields 5.521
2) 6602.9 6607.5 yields 5.773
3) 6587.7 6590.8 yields 5.766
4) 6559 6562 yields 5.998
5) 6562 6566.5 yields 5.741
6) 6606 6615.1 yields 5.703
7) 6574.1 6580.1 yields 5.655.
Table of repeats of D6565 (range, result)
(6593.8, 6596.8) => 5.532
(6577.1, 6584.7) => 5.607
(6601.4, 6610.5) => 5.576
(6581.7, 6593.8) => 5.598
